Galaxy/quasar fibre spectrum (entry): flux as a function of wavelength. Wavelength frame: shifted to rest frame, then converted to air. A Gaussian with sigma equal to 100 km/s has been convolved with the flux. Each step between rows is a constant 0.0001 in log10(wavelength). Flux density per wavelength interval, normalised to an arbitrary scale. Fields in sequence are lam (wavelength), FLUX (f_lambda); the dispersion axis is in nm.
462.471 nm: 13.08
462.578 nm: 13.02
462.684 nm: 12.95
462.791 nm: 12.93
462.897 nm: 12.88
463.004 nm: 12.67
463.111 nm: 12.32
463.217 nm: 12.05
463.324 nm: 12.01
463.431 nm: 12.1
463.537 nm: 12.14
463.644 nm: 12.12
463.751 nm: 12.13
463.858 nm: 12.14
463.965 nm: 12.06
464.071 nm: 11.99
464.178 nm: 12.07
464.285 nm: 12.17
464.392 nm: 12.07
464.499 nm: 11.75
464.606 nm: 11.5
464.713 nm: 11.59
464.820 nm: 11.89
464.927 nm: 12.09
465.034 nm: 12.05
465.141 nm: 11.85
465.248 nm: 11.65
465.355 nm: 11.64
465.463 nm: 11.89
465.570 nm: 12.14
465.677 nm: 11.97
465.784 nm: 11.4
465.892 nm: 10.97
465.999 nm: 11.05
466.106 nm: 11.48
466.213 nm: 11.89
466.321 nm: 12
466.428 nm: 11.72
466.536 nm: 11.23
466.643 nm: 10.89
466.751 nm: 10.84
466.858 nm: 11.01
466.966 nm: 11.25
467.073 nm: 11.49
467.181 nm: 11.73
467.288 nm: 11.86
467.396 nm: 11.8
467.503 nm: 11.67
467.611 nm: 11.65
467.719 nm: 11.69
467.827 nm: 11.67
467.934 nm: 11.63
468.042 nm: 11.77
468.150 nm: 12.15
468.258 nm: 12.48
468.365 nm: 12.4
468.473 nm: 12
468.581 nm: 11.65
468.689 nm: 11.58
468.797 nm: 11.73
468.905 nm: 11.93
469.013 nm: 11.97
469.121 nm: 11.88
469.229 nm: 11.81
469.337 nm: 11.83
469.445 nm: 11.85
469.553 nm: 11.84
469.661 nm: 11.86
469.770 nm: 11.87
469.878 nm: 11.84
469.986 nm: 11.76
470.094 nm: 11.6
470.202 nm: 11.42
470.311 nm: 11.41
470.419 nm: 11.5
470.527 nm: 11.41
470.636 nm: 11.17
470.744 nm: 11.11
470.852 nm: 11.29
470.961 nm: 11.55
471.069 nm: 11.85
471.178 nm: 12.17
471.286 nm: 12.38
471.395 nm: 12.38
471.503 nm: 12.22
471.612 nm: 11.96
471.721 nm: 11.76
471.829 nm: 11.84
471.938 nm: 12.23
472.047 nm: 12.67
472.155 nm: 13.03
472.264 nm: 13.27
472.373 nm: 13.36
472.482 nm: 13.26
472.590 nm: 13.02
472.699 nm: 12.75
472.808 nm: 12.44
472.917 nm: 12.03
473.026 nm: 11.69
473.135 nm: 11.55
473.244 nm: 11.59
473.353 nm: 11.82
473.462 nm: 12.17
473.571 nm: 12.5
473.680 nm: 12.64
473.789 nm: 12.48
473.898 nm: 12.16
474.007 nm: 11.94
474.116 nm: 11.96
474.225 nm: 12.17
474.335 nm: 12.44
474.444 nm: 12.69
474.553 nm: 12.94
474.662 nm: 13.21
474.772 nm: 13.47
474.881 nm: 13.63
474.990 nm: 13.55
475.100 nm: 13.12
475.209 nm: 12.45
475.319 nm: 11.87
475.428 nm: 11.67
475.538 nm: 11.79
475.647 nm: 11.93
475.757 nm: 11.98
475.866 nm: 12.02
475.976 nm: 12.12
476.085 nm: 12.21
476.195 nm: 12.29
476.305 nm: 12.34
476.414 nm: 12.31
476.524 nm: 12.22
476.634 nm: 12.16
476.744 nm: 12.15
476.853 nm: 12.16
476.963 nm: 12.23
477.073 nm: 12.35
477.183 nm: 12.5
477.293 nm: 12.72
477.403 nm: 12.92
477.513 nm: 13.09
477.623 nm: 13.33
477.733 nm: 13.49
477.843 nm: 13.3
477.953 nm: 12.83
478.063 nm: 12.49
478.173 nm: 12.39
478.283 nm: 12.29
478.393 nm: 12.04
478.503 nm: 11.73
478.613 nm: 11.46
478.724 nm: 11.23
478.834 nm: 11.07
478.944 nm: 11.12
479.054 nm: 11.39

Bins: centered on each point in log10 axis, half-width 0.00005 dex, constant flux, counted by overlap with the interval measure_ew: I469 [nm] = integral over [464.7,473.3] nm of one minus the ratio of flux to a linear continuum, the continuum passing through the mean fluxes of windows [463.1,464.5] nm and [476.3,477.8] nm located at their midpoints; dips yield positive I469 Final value 0.30 nm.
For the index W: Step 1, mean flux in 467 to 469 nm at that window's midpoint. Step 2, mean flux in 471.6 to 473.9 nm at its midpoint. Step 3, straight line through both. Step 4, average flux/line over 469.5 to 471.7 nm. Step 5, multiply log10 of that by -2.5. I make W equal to 0.037 mag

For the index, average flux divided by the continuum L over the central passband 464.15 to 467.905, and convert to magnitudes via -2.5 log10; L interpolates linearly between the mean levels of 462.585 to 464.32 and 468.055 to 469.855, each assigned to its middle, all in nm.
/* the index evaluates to 0.045 mag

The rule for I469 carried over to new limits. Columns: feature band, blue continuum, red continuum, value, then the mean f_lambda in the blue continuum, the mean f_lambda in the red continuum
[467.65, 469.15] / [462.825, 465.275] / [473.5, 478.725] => 0.038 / 12.1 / 12.4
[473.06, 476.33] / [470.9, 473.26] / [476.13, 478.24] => 0.028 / 12.3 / 12.6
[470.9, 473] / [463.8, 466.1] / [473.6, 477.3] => -0.037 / 11.8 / 12.4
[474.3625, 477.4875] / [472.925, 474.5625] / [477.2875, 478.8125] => -0.037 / 12.2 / 12.5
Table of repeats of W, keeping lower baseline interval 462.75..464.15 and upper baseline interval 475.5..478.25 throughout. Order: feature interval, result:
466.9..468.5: 0.05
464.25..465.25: 0.04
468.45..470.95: 0.06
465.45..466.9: 0.08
